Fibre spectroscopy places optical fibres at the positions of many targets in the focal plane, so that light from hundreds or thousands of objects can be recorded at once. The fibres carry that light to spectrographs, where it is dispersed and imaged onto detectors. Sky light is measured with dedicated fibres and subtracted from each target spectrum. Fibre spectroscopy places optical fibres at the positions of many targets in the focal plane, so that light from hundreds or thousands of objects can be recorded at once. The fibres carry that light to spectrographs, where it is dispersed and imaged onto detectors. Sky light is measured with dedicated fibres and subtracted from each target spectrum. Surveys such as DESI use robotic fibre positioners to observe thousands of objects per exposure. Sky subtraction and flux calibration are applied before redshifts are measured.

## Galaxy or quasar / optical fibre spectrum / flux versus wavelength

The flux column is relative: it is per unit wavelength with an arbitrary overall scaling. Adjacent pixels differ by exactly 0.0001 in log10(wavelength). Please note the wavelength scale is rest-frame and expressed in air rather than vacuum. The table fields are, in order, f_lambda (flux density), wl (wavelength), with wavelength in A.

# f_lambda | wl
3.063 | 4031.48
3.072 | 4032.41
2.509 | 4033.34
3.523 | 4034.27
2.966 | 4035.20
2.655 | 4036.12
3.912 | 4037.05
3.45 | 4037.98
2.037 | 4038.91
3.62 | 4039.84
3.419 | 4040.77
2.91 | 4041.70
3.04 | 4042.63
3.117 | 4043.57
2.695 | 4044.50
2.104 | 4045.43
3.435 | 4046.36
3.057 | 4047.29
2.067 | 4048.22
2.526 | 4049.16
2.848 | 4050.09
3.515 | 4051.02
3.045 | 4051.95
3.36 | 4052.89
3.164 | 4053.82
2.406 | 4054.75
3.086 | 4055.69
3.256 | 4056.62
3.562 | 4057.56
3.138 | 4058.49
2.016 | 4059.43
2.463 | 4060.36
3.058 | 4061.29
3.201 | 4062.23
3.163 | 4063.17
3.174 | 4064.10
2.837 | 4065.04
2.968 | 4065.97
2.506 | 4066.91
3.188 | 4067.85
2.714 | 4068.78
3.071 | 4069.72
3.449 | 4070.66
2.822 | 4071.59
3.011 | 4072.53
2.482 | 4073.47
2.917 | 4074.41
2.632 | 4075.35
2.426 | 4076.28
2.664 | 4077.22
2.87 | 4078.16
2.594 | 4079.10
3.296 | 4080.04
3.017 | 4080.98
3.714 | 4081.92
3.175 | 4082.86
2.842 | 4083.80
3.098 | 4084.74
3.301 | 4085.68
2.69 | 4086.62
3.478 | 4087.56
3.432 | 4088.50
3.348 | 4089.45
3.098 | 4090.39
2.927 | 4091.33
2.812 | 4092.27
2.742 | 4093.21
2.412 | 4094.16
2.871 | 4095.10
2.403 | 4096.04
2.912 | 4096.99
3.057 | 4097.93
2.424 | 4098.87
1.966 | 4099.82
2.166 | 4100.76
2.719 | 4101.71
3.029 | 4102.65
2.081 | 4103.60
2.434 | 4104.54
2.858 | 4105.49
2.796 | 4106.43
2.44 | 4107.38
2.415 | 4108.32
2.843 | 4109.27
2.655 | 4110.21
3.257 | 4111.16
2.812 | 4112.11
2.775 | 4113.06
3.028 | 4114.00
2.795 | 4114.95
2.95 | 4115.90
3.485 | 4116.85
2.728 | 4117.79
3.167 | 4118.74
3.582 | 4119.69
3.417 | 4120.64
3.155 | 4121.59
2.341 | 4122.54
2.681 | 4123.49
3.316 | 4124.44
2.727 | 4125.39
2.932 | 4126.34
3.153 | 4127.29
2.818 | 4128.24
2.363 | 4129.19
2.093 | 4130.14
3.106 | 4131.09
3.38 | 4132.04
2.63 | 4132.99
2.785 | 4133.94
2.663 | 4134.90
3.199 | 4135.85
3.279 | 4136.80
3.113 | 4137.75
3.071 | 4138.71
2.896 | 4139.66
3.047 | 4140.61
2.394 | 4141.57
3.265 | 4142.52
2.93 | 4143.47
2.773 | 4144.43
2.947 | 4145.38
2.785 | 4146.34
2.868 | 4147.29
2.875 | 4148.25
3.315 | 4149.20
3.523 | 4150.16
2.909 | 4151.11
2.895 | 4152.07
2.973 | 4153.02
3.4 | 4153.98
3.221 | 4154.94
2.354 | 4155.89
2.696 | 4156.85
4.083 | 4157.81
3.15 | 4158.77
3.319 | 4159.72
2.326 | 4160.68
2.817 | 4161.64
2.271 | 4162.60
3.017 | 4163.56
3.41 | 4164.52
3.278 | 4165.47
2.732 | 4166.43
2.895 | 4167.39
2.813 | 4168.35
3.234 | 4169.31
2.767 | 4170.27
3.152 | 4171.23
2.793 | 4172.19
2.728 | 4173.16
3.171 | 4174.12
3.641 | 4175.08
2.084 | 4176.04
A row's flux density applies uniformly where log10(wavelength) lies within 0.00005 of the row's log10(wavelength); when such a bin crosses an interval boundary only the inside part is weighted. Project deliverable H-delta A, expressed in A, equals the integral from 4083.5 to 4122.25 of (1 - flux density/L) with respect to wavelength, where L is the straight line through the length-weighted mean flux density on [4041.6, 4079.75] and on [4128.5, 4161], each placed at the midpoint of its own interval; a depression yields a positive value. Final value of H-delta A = 0.9 A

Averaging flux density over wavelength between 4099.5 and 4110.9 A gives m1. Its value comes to 2.56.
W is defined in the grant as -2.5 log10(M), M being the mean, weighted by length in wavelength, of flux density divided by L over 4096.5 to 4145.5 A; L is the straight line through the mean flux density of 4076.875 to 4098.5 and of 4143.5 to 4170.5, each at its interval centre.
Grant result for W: 0.054 mag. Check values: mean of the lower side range 2.99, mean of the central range 2.84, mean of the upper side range 2.99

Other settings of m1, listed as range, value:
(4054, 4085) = 2.93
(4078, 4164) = 2.91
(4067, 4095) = 2.97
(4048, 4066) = 2.95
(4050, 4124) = 2.9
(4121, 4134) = 2.83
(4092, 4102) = 2.58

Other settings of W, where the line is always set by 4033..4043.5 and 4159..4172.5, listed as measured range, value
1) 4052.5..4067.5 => 0.04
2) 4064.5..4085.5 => 0.04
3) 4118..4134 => 0.02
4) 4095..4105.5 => 0.18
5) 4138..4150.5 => -0.01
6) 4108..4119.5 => 0.02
